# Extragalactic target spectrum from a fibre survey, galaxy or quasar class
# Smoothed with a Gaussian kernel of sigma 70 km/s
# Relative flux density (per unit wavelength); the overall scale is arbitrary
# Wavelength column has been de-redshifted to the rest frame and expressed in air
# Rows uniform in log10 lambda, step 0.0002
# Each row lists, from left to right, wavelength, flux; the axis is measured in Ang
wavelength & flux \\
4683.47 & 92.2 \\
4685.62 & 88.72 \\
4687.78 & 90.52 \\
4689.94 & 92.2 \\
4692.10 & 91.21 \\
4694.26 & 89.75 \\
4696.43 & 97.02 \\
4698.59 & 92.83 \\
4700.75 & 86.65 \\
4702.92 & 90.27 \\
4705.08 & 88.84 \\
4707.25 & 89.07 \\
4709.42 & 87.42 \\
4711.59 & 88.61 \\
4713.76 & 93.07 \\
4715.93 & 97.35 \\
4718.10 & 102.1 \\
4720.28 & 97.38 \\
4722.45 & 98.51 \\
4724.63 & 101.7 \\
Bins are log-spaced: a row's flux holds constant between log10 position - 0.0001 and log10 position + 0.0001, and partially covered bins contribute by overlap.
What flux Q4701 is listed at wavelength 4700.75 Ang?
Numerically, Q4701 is 86.65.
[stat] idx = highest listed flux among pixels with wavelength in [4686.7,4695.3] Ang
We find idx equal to 92.2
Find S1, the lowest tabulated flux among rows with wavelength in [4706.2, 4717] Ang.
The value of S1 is 87.42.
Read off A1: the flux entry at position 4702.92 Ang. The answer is 90.27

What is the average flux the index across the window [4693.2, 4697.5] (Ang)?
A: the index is 93.2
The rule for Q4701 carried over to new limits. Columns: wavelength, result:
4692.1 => 91.21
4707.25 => 89.07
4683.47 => 92.2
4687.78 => 90.52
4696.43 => 97.02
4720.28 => 97.38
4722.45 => 98.51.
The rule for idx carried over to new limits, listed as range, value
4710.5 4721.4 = 102.1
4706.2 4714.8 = 93.07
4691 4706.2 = 97.02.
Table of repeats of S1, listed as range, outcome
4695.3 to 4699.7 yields 92.83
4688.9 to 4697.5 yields 89.75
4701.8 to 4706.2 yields 88.84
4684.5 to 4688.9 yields 88.72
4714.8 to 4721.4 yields 97.35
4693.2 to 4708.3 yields 86.65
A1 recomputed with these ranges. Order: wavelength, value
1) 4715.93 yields 97.35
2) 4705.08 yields 88.84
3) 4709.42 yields 87.42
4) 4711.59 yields 88.61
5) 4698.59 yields 92.83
